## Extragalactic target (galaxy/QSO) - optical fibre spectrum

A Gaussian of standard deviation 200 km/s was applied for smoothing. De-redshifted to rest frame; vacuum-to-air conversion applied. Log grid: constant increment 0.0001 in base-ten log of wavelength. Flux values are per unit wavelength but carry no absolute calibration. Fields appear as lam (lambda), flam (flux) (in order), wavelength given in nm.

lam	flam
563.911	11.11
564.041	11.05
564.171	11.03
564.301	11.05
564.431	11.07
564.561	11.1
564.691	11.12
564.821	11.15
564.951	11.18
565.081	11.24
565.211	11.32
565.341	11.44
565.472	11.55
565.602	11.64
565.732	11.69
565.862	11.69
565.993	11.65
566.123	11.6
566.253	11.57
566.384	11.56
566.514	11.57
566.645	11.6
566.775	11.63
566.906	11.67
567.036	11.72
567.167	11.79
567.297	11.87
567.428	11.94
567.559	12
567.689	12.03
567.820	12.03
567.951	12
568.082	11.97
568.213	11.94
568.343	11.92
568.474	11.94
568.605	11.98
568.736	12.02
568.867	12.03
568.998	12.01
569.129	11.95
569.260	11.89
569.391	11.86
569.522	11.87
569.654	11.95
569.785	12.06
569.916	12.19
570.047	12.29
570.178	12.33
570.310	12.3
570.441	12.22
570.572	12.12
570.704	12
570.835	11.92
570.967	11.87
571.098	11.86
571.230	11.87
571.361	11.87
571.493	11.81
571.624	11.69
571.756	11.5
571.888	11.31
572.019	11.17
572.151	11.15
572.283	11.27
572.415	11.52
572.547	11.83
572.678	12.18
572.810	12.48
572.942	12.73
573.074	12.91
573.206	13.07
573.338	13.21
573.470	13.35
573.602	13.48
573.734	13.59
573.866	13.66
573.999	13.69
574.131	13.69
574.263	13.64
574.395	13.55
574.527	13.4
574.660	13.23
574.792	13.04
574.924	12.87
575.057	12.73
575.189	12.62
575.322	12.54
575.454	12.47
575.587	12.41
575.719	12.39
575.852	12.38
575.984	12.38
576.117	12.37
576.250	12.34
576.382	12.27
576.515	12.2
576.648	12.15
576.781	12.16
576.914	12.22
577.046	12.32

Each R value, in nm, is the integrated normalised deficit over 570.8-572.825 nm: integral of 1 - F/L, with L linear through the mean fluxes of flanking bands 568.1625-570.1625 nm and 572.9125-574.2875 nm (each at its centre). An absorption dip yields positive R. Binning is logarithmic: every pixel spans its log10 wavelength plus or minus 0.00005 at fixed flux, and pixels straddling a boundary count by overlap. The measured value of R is 0.18 nm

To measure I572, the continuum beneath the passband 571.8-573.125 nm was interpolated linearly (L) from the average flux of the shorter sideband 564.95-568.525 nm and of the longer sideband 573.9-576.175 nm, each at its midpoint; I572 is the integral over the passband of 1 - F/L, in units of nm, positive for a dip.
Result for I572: 0.07 nm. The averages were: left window 11.7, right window 12.9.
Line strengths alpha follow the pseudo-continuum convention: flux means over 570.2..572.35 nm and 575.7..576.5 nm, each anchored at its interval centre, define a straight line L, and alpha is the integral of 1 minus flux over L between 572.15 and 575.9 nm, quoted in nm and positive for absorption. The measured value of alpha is -0.229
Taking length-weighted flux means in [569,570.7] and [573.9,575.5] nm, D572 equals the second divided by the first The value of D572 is 1.1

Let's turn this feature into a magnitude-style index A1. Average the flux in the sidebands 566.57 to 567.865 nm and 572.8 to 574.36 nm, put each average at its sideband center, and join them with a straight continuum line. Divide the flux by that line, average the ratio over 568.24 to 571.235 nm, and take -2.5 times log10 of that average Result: 0.03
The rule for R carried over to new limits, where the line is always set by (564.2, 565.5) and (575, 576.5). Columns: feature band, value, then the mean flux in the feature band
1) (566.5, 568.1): -0.049 nm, 11.8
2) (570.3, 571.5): -0.009 nm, 12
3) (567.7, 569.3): -0.050 nm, 12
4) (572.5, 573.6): -0.059 nm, 12.8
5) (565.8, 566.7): -0.019 nm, 11.6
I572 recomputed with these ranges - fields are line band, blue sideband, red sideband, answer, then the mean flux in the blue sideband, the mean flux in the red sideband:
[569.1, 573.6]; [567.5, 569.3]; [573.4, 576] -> 0.152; 12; 13.1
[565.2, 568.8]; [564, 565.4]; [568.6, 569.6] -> -0.062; 11.2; 11.9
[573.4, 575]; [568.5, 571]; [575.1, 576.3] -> -0.141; 12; 12.4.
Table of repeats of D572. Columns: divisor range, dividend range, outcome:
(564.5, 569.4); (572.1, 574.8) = 1.10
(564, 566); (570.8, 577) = 1.10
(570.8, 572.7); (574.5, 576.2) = 1.09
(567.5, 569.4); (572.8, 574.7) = 1.11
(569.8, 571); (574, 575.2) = 1.09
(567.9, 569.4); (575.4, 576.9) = 1.03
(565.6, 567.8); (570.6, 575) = 1.07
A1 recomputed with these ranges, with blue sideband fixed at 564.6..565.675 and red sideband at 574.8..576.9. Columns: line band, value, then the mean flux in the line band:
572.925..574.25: -0.10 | 13.4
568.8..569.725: -0.02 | 11.9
